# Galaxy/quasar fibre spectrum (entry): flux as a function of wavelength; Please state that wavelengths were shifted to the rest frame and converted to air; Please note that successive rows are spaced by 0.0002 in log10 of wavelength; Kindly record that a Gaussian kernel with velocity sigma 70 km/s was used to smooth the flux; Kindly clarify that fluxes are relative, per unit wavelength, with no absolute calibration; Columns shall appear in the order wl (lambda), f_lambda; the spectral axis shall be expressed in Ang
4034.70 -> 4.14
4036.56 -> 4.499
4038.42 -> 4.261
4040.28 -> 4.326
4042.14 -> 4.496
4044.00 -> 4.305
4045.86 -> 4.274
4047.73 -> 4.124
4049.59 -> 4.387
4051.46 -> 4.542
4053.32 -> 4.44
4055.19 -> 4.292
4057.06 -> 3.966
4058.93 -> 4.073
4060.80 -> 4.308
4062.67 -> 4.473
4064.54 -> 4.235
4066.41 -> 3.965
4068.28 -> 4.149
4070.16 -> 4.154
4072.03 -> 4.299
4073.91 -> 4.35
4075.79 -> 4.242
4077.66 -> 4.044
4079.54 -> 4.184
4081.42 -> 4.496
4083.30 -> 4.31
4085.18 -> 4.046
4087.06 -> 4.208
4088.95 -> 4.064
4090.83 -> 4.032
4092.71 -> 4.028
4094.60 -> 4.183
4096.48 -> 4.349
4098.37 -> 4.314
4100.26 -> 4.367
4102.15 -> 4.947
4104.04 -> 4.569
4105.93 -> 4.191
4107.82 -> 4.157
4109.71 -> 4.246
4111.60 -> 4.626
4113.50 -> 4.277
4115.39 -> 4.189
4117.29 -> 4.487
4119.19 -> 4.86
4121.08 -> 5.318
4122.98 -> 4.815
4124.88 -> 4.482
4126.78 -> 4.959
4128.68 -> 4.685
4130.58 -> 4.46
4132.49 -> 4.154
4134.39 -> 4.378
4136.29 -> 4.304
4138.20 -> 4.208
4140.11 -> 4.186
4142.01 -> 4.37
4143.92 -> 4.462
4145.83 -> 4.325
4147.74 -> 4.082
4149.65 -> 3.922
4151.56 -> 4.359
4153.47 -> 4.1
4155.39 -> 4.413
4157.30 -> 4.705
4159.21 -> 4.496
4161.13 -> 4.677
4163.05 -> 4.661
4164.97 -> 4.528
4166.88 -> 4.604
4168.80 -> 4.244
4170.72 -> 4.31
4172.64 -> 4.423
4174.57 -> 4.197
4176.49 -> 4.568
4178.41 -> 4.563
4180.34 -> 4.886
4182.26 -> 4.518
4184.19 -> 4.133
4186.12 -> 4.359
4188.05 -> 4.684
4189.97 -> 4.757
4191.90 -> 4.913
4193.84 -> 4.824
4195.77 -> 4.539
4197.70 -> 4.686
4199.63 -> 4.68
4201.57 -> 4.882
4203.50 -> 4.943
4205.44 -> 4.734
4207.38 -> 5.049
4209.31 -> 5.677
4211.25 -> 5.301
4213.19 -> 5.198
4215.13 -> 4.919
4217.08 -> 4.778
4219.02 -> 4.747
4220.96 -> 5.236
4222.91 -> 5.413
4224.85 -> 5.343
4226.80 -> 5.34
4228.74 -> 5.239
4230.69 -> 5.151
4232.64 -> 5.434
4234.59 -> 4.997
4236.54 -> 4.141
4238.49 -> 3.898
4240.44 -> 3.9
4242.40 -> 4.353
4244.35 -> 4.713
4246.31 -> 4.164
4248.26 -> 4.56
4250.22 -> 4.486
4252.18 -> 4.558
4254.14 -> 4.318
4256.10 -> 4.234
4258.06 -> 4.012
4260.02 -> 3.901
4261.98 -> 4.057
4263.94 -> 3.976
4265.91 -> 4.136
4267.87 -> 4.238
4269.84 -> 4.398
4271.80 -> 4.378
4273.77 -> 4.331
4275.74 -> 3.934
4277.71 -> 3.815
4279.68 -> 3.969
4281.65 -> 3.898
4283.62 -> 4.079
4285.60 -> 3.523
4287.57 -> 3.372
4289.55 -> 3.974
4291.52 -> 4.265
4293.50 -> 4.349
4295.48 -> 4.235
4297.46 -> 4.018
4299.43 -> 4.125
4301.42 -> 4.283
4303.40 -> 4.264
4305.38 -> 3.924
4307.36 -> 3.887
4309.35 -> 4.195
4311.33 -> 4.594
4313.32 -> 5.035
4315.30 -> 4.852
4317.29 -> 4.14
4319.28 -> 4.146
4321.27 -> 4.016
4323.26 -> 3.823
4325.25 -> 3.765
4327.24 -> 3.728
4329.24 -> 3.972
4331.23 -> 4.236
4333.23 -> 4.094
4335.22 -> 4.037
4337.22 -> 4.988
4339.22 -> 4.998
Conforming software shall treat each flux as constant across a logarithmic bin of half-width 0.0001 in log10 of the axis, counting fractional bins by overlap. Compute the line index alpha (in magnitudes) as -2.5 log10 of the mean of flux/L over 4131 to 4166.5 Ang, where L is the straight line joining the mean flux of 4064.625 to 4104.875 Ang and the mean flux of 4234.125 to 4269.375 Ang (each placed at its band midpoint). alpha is -0.03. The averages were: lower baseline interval 4.25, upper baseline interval 4.25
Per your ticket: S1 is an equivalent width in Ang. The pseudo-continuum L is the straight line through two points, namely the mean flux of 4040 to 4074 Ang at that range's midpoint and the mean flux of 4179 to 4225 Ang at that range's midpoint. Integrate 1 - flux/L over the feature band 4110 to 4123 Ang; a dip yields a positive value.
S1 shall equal -0.3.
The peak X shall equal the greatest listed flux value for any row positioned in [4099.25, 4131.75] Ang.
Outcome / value 5.318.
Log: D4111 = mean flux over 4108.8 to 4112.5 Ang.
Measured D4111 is 4.44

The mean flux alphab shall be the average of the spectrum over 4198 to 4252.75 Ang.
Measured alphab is 4.85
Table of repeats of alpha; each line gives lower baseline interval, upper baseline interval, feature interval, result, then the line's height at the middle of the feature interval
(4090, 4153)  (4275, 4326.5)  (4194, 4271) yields -0.11 mag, 4.21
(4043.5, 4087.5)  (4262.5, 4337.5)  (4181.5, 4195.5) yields -0.10 mag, 4.18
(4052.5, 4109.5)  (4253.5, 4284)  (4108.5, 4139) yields -0.08 mag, 4.21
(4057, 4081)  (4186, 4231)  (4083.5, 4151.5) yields 0.02 mag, 4.47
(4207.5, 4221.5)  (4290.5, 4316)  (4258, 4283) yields 0.13 mag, 4.6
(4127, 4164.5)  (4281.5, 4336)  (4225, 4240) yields -0.15 mag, 4.23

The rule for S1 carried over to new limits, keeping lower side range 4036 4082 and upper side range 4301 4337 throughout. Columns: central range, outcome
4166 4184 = -1.0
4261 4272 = 0.0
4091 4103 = -0.2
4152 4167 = -1.0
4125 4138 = -0.7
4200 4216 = -3.2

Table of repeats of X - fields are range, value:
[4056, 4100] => 4.496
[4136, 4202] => 4.913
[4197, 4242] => 5.677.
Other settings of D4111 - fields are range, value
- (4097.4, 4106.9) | 4.47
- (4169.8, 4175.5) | 4.31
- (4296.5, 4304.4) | 4.17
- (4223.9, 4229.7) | 5.31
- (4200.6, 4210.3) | 5.06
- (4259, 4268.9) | 4.06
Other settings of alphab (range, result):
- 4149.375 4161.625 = 4.4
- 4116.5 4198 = 4.5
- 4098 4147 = 4.47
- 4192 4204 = 4.76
